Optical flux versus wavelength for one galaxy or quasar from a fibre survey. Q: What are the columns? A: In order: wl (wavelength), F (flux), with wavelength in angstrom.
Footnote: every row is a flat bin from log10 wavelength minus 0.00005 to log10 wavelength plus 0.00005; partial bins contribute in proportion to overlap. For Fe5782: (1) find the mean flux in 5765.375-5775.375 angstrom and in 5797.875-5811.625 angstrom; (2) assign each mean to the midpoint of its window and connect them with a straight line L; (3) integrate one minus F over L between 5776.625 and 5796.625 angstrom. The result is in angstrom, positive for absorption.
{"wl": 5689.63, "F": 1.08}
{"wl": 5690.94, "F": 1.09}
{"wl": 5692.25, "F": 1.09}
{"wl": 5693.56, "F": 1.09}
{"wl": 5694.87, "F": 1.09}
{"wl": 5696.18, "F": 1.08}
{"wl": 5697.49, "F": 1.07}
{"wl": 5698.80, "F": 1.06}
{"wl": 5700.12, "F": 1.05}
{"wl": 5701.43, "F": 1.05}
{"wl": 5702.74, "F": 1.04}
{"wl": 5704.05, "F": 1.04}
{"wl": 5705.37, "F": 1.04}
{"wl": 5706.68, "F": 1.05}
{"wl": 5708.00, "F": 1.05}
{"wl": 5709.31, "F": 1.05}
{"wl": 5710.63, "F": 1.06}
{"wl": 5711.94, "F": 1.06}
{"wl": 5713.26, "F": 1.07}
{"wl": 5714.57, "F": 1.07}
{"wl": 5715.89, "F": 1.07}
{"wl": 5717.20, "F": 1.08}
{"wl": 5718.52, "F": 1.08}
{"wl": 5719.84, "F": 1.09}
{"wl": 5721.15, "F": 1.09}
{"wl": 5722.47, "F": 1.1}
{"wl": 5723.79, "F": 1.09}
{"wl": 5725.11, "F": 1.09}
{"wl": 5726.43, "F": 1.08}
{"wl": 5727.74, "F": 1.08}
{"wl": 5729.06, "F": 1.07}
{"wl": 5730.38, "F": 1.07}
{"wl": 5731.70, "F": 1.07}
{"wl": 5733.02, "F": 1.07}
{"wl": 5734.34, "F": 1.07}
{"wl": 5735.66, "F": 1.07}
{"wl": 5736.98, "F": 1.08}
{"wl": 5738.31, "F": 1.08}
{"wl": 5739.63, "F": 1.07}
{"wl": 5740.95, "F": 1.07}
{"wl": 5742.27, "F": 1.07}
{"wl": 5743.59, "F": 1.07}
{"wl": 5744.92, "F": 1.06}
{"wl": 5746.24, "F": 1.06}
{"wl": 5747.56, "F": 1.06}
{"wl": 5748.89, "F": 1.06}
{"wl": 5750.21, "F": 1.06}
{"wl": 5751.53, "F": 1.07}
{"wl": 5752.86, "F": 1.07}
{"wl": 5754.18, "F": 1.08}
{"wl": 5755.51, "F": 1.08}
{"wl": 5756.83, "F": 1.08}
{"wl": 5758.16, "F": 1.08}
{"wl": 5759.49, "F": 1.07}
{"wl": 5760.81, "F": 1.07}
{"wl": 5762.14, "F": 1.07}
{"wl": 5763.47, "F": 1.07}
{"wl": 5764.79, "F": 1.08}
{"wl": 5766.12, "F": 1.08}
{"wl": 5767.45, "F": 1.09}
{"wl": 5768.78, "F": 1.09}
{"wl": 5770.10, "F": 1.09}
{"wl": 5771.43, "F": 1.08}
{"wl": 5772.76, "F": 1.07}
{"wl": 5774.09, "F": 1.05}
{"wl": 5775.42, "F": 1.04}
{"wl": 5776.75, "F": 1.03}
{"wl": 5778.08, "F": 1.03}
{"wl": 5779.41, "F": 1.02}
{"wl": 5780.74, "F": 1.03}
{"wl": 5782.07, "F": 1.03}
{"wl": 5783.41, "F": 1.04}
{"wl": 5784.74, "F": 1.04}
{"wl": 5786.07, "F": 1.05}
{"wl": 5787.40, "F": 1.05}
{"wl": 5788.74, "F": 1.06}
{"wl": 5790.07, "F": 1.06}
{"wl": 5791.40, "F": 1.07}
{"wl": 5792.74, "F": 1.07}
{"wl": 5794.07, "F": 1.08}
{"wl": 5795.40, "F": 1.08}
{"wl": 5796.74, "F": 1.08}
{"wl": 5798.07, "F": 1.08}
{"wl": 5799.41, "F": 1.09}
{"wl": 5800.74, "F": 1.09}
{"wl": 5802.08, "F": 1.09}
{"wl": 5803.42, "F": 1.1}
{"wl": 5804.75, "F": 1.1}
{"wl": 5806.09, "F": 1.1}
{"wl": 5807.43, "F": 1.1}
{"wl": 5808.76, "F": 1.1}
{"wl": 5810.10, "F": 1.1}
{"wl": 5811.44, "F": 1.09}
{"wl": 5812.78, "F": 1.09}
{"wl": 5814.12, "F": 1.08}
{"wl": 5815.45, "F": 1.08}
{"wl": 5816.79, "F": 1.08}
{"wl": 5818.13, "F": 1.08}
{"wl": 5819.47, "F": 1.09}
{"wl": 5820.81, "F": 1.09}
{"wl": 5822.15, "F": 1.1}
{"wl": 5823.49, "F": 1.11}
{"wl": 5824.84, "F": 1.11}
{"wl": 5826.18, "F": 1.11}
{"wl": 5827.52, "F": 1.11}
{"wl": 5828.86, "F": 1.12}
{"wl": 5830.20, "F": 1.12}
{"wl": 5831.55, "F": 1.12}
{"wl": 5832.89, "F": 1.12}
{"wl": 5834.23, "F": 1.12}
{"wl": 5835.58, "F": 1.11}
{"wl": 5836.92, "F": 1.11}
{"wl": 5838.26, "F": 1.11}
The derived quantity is 0.6 angstrom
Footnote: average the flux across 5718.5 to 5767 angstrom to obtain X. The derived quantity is 1.07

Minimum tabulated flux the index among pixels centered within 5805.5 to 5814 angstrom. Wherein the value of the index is 1.09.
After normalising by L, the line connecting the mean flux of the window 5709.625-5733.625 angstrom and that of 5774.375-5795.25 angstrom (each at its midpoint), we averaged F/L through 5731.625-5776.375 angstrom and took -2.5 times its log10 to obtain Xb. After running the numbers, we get -0.009 mag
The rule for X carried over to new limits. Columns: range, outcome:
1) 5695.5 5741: 1.07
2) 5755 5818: 1.07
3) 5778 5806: 1.07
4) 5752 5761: 1.08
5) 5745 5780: 1.07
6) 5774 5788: 1.04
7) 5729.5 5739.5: 1.07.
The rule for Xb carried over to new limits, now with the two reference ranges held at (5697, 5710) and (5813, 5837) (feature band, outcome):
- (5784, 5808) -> 0.013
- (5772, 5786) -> 0.045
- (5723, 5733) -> -0.019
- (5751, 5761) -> -0.003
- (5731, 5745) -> -0.006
